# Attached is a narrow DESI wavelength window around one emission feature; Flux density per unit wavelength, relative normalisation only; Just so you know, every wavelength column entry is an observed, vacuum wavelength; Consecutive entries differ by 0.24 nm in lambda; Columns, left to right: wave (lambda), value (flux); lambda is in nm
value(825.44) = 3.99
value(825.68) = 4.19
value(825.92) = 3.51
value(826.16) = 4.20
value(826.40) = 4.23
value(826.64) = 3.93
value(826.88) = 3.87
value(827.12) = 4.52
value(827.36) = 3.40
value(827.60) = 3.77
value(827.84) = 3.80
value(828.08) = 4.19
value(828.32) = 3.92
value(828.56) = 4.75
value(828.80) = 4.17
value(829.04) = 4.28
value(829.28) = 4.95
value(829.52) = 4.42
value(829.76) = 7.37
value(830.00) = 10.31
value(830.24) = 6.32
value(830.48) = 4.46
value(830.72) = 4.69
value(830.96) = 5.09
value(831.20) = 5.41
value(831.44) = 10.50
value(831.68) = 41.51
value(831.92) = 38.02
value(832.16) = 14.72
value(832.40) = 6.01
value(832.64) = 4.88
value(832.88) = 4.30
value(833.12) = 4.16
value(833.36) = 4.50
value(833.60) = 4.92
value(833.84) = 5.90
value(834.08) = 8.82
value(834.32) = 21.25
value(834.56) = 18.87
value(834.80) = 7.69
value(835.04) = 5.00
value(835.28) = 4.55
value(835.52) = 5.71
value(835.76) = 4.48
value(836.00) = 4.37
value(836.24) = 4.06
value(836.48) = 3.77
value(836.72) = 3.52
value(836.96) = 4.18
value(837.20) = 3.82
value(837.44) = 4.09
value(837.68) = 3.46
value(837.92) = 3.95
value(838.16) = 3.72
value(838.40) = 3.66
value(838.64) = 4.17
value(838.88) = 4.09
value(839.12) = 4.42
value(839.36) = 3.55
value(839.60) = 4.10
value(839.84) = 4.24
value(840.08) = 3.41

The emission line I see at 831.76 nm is Halpha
